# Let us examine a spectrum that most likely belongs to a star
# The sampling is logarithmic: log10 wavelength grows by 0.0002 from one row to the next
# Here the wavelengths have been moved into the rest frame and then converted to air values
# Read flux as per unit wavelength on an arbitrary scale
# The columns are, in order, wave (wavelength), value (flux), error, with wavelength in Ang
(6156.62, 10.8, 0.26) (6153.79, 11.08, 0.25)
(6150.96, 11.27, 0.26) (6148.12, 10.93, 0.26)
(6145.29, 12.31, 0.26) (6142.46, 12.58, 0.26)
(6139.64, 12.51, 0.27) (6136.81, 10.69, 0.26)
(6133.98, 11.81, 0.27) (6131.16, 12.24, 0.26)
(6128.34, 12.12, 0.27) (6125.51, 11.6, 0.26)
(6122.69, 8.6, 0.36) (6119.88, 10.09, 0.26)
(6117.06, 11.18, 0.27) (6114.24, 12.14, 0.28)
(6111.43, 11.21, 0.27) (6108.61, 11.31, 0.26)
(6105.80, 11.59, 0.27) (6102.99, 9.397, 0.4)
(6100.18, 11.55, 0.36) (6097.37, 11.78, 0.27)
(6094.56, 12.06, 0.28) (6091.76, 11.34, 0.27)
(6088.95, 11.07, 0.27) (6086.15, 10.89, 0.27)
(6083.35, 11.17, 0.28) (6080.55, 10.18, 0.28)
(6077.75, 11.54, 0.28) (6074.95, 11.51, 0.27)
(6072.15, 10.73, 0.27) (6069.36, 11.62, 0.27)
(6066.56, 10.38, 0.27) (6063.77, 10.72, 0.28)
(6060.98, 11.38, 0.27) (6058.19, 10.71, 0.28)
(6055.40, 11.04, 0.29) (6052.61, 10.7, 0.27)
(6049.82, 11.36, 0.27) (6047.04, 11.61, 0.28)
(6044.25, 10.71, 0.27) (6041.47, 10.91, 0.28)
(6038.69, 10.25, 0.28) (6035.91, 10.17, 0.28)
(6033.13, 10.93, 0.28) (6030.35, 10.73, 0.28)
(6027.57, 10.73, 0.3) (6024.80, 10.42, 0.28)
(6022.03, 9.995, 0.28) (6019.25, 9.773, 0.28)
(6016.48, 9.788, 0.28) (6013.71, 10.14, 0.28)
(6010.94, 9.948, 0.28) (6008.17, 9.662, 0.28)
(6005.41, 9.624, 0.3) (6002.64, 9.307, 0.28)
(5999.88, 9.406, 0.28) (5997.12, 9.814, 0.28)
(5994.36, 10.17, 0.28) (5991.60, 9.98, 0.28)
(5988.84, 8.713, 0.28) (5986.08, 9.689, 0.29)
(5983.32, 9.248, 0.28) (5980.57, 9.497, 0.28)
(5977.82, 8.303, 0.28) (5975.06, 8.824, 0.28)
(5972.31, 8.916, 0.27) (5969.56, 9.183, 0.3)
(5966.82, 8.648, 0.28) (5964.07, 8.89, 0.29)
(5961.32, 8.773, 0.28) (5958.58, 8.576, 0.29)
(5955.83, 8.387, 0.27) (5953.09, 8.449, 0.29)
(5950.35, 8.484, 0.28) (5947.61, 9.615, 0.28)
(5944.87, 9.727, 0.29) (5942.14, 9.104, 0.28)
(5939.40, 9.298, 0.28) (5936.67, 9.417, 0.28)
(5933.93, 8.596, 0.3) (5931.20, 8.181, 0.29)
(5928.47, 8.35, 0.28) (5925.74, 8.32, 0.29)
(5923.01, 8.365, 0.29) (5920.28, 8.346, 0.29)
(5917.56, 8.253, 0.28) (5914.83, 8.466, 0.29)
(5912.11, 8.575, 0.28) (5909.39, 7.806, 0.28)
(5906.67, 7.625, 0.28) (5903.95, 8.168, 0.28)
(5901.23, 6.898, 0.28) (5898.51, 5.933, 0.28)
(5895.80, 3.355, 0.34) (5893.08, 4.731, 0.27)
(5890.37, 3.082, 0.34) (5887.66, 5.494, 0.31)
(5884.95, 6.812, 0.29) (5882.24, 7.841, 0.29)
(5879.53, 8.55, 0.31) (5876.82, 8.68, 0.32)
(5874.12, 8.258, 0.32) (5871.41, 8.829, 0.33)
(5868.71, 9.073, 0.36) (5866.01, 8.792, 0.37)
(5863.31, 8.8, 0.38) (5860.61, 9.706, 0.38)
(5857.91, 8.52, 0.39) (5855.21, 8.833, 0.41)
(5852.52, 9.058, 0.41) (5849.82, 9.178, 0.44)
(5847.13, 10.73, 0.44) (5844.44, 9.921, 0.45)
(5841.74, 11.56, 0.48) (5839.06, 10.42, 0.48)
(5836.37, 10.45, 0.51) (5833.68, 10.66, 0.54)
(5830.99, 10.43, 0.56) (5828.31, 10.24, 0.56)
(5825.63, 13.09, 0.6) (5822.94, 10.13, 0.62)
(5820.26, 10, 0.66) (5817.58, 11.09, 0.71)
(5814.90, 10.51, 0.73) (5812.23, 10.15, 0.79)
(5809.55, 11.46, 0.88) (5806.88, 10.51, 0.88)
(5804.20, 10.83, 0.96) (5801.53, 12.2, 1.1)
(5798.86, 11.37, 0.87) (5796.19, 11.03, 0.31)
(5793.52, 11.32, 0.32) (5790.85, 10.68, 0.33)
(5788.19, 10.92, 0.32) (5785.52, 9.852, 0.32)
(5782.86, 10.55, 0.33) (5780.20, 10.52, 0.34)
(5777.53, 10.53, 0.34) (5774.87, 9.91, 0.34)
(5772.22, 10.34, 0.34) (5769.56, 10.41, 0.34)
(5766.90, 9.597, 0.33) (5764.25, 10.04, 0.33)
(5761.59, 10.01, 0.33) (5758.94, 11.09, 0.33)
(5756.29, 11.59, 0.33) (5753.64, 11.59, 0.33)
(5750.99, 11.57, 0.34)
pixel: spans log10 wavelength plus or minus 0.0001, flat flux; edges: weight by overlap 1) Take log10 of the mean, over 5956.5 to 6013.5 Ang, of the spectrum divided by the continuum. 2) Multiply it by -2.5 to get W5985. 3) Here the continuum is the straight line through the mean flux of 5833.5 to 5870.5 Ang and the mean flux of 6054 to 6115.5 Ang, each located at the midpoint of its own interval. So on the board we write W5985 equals 0.14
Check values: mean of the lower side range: 9.65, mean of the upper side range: 11.1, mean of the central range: 9.27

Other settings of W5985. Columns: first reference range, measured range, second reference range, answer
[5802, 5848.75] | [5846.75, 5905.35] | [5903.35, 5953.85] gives 0.26 mag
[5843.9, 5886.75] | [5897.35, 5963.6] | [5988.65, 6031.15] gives 0.11 mag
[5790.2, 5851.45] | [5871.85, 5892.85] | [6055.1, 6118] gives 0.49 mag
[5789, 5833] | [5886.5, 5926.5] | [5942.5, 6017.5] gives 0.40 mag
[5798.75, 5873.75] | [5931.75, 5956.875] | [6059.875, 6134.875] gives 0.18 mag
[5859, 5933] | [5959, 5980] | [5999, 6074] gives 0.04 mag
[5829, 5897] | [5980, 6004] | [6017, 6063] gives 0.06 mag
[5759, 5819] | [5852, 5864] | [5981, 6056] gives 0.17 mag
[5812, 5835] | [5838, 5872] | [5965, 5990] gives 0.10 mag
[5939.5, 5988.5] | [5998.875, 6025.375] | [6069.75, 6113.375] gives 0.00 mag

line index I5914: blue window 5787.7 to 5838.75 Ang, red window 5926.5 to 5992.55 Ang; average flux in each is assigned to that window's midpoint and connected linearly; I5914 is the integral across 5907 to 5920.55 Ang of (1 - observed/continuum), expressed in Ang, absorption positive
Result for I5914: 1.86 Ang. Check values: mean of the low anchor 10.9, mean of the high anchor 8.94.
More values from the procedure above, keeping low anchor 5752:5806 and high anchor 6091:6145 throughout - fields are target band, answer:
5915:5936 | 5.0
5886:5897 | 6.7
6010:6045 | 2.7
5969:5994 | 4.3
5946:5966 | 4.2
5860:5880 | 3.8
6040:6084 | 1.0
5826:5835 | 0.1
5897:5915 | 5.6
